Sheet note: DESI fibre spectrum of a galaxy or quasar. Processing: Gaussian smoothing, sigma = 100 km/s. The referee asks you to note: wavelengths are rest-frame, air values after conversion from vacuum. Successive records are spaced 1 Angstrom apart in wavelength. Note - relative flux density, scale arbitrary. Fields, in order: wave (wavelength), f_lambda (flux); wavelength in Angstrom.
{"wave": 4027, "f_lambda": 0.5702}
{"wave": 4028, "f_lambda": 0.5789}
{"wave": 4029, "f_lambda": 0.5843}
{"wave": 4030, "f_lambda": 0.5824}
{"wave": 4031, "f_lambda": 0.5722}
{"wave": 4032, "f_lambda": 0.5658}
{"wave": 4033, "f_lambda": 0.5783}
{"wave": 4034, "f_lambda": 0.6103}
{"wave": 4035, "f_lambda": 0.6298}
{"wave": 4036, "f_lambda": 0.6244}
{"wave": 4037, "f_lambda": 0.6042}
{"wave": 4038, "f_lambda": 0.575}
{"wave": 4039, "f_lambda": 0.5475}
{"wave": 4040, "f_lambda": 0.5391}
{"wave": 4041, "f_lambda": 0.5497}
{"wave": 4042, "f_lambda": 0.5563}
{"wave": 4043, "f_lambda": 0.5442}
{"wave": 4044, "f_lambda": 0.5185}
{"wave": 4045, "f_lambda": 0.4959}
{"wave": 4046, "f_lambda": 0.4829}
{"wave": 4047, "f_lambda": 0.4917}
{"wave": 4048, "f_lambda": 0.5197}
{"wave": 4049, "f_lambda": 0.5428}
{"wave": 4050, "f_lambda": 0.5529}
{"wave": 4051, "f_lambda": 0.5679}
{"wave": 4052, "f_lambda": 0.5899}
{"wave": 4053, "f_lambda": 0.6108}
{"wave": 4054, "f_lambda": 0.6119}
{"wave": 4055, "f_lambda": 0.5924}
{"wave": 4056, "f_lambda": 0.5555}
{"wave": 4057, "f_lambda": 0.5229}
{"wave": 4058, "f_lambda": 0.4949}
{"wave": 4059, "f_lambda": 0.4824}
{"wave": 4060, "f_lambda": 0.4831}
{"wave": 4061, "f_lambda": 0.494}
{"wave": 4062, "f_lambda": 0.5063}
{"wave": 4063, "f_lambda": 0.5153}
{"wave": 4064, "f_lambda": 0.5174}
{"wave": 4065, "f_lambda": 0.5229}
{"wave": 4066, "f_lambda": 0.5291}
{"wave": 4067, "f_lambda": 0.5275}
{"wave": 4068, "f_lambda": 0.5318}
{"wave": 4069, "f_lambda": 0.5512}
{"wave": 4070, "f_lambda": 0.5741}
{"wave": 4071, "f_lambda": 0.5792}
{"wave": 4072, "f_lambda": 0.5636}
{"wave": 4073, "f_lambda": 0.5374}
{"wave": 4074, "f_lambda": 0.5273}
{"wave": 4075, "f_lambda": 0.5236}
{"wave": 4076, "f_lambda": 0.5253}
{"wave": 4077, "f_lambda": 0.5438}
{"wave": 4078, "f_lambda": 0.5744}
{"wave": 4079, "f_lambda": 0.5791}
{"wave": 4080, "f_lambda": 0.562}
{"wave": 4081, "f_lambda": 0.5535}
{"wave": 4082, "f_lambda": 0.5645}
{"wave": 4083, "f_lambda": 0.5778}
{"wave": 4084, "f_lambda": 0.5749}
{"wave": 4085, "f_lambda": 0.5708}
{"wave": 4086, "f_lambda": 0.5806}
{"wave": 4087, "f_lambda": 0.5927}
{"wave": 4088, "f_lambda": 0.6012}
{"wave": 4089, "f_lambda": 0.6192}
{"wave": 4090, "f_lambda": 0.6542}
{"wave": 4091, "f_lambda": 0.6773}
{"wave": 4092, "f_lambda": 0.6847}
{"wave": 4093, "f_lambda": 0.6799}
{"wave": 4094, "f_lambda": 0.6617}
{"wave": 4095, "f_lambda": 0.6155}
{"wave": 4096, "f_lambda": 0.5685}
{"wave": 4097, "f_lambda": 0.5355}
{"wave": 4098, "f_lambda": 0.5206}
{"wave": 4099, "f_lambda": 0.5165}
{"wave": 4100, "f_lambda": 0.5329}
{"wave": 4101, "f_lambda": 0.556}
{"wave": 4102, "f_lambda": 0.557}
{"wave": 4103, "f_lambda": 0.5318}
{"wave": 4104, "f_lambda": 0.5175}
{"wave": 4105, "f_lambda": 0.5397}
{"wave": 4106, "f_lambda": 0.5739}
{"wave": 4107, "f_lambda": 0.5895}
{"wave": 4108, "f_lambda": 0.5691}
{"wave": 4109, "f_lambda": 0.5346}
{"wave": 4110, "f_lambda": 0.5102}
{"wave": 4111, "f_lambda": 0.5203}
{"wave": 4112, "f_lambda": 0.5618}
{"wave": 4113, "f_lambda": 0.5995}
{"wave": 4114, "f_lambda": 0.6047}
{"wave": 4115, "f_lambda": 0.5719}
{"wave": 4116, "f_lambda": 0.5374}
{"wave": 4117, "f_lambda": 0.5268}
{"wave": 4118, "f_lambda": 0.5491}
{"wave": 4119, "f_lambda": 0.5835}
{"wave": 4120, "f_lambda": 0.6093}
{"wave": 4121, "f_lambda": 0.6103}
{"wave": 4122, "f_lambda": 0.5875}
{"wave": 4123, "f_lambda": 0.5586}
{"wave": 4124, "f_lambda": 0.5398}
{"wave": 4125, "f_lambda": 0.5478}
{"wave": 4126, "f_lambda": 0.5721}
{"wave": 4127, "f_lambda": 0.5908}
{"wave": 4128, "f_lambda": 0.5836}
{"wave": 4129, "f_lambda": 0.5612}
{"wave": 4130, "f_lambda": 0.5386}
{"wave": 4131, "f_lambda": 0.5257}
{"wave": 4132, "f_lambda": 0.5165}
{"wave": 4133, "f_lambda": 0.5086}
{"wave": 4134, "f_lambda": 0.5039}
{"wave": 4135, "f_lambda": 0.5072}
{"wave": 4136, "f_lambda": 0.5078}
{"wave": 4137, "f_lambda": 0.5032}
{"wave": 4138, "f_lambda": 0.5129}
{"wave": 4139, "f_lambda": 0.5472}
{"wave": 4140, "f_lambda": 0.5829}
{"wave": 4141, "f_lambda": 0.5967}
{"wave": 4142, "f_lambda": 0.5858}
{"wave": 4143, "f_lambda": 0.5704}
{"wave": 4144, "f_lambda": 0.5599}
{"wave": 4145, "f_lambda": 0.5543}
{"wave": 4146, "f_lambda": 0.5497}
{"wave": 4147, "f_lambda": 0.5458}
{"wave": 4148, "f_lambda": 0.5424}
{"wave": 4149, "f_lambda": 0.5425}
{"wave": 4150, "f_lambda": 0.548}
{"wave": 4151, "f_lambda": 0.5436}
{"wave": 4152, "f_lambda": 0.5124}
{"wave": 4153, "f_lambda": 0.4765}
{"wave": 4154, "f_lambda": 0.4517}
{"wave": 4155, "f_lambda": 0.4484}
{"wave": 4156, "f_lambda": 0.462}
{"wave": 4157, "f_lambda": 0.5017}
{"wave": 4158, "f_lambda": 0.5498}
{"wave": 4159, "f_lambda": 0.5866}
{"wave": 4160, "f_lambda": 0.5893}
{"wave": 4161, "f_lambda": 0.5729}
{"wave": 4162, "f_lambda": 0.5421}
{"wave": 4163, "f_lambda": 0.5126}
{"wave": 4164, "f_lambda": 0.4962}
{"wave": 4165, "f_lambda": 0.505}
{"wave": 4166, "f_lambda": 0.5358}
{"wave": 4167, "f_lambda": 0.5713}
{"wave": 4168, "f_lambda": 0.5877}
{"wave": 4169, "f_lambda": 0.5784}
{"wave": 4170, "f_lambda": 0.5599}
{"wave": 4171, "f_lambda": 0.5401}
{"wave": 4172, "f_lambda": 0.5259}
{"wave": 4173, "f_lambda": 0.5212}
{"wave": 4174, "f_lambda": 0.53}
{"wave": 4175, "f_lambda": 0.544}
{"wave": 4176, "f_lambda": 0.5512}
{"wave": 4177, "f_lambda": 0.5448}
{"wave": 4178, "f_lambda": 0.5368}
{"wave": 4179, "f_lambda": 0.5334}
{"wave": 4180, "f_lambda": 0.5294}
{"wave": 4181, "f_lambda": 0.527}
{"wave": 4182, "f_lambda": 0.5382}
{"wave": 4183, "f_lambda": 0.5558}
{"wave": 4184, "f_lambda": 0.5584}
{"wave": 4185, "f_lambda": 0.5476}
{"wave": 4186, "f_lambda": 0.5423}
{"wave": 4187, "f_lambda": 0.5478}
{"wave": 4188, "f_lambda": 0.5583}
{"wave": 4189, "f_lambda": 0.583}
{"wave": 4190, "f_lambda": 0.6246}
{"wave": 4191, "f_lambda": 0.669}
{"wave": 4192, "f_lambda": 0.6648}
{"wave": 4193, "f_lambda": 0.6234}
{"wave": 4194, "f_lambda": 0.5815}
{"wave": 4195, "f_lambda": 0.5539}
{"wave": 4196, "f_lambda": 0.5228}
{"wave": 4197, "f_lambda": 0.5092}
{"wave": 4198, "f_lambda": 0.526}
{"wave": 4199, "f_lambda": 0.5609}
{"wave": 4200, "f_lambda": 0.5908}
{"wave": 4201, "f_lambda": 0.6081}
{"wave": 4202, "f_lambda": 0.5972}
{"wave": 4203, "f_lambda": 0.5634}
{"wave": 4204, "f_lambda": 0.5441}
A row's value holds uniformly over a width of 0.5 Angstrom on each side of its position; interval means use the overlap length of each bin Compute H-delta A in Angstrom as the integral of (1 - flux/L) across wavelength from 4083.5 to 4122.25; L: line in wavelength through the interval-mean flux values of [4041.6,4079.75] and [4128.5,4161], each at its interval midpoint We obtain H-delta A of -3.0 Angstrom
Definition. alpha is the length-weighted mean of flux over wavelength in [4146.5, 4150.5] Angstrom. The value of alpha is 0.545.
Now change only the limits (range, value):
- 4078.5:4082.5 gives 0.565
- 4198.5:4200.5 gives 0.576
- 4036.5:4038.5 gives 0.59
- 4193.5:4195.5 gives 0.568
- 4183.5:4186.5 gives 0.549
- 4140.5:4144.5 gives 0.578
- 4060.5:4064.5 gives 0.508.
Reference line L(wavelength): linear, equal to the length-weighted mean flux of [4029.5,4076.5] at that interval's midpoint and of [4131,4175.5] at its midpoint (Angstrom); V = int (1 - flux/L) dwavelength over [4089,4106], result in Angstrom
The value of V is -1.4 Angstrom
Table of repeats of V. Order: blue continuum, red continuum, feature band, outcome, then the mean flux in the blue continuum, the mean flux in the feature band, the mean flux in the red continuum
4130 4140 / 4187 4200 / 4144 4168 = 0.5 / 0.519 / 0.53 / 0.581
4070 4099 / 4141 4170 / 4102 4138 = 0.6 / 0.583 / 0.551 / 0.538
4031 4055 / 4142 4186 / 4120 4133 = -0.4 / 0.562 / 0.561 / 0.537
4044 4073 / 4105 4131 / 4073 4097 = -1.8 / 0.536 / 0.59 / 0.564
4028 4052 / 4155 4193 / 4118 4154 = 0.4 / 0.559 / 0.548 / 0.552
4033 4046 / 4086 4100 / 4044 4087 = 3.0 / 0.563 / 0.543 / 0.606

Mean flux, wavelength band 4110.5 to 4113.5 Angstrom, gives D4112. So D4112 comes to 0.561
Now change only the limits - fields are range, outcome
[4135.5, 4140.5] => 0.531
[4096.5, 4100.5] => 0.526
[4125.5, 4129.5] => 0.577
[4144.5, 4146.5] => 0.552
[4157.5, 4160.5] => 0.575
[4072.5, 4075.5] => 0.529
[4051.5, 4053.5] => 0.6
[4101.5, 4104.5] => 0.535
